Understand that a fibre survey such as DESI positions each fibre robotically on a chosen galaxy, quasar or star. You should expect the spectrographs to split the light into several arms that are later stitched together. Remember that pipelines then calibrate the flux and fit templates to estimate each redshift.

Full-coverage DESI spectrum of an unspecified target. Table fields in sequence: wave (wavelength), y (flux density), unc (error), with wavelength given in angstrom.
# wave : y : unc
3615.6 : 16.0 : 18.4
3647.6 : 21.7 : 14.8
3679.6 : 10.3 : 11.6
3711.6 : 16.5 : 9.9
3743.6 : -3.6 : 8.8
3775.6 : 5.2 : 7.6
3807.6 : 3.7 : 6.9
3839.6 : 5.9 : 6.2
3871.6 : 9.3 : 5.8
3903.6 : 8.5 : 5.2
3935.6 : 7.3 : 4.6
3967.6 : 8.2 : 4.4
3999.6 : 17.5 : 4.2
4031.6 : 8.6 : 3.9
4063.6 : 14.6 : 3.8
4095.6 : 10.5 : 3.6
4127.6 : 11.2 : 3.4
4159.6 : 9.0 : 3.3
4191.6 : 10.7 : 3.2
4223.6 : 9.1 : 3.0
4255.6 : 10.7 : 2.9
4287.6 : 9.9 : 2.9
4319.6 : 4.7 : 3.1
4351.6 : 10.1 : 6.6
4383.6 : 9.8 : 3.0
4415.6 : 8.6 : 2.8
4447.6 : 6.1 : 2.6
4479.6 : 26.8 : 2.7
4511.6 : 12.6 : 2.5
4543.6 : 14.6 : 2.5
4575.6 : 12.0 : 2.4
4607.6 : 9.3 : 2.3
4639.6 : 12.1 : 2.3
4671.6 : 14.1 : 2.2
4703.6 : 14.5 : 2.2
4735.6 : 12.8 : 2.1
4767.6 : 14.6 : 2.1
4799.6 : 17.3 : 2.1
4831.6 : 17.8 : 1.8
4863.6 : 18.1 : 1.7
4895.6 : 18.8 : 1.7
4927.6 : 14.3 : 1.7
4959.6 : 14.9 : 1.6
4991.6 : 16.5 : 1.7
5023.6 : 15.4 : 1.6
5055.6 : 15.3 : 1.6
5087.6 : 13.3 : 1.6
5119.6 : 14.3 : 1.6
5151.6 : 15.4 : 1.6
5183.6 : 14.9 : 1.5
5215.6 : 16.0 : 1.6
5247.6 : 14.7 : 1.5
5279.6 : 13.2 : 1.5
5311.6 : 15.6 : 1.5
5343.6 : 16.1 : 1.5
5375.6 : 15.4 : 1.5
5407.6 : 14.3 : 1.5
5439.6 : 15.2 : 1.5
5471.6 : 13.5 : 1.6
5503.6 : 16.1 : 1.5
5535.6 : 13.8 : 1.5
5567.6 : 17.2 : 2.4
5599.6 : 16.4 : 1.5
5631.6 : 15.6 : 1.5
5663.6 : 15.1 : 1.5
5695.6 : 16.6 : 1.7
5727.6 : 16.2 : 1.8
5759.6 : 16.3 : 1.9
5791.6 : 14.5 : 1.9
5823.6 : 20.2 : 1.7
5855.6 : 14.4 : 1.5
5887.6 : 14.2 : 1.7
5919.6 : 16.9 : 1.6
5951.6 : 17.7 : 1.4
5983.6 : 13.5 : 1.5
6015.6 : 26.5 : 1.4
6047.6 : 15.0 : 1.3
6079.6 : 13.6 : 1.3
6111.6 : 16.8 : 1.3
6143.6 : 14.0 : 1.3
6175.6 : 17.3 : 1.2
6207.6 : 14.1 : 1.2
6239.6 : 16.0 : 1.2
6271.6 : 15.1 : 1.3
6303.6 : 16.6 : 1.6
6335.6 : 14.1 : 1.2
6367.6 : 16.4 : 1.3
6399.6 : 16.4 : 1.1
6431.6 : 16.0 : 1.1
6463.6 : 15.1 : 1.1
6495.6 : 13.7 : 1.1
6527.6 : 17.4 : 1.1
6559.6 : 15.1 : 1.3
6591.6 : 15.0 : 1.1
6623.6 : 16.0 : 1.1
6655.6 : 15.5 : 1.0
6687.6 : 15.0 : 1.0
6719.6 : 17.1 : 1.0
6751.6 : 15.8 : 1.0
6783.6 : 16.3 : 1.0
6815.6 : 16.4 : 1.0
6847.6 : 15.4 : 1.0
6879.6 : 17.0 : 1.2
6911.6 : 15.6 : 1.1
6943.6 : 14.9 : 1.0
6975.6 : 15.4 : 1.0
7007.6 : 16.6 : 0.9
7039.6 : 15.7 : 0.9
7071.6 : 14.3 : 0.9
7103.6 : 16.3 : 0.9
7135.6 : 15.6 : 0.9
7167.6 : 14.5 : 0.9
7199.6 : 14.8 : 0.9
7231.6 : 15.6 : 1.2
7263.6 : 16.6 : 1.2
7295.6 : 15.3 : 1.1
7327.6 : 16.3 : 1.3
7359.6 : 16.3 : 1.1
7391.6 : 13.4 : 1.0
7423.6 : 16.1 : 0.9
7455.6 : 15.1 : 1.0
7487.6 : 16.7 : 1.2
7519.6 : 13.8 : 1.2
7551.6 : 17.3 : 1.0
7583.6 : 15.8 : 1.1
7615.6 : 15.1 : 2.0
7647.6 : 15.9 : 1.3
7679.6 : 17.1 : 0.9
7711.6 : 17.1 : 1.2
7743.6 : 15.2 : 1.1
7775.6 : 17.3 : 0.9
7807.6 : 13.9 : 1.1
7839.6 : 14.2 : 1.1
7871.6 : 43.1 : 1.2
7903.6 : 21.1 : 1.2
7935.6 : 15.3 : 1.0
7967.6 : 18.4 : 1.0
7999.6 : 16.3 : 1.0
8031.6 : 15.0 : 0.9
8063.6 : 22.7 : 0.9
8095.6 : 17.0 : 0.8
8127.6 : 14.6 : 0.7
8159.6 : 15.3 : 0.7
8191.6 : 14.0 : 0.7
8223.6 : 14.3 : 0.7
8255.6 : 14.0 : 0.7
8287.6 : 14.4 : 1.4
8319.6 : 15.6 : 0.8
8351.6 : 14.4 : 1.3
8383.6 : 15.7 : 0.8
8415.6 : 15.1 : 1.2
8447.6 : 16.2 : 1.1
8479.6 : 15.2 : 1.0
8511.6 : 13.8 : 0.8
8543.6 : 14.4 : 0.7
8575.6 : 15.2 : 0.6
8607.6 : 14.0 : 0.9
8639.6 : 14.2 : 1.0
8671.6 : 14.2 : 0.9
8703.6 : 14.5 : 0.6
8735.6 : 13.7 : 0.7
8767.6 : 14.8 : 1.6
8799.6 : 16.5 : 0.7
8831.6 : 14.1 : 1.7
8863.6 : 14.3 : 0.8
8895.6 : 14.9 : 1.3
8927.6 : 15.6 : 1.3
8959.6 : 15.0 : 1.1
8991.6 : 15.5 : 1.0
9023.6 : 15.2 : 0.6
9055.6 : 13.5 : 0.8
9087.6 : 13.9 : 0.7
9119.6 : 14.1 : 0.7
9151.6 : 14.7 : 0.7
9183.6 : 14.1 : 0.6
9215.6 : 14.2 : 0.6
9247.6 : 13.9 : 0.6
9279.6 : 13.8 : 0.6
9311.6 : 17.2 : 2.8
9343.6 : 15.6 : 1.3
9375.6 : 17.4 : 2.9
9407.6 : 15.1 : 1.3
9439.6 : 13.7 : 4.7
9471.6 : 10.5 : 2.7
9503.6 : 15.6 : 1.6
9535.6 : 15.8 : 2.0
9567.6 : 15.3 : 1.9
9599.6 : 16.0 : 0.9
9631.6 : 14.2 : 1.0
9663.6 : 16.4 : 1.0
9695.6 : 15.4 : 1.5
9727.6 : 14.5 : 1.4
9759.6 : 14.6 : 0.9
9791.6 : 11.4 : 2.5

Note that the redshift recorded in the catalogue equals 0.200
